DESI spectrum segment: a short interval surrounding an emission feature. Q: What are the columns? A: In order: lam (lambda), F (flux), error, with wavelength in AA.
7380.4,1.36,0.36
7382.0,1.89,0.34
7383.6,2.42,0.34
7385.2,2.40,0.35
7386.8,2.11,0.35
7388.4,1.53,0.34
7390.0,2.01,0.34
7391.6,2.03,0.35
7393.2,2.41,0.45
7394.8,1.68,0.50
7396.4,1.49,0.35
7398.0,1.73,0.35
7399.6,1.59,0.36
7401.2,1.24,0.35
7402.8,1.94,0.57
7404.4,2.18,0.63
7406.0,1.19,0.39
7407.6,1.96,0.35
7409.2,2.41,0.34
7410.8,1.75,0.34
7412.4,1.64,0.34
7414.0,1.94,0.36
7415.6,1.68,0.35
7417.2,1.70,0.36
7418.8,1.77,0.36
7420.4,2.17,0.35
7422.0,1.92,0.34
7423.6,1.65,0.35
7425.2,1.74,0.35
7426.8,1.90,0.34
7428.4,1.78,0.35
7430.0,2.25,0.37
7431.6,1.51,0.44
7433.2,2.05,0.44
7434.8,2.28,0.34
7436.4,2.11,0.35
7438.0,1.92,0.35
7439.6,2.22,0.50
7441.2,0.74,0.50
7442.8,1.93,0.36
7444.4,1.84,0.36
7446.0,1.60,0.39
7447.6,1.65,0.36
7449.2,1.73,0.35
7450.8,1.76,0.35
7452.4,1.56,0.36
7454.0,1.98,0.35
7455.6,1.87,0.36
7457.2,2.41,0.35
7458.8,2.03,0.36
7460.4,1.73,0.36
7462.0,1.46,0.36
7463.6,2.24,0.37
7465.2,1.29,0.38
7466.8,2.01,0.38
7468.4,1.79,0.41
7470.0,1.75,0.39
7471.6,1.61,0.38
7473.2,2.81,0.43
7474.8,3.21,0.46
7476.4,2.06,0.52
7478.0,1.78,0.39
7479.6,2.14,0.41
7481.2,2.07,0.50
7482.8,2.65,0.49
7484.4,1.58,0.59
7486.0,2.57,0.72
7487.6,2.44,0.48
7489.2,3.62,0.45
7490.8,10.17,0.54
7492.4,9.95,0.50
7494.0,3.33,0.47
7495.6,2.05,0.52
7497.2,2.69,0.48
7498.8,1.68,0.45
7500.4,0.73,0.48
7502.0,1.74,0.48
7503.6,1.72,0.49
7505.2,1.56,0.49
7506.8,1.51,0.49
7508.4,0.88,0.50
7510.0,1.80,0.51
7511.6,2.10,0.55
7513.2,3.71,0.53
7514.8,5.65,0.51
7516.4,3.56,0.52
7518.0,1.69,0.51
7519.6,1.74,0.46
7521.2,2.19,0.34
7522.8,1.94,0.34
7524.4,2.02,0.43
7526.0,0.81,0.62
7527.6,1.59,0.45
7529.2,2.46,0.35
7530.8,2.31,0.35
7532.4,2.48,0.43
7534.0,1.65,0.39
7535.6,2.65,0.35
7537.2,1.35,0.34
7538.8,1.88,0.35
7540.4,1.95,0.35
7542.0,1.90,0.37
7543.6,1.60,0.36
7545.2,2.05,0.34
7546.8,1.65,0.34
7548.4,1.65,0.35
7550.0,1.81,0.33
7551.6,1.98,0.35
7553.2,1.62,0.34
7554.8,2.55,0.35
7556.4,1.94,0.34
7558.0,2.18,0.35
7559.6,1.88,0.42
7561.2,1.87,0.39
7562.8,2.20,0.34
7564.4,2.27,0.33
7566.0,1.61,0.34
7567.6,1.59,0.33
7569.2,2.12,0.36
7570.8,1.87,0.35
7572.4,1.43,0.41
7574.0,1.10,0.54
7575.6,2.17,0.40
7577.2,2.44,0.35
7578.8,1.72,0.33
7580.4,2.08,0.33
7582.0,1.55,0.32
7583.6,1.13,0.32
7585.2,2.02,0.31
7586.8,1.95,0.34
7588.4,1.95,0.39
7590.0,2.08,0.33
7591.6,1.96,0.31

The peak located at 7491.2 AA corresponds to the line H-alpha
